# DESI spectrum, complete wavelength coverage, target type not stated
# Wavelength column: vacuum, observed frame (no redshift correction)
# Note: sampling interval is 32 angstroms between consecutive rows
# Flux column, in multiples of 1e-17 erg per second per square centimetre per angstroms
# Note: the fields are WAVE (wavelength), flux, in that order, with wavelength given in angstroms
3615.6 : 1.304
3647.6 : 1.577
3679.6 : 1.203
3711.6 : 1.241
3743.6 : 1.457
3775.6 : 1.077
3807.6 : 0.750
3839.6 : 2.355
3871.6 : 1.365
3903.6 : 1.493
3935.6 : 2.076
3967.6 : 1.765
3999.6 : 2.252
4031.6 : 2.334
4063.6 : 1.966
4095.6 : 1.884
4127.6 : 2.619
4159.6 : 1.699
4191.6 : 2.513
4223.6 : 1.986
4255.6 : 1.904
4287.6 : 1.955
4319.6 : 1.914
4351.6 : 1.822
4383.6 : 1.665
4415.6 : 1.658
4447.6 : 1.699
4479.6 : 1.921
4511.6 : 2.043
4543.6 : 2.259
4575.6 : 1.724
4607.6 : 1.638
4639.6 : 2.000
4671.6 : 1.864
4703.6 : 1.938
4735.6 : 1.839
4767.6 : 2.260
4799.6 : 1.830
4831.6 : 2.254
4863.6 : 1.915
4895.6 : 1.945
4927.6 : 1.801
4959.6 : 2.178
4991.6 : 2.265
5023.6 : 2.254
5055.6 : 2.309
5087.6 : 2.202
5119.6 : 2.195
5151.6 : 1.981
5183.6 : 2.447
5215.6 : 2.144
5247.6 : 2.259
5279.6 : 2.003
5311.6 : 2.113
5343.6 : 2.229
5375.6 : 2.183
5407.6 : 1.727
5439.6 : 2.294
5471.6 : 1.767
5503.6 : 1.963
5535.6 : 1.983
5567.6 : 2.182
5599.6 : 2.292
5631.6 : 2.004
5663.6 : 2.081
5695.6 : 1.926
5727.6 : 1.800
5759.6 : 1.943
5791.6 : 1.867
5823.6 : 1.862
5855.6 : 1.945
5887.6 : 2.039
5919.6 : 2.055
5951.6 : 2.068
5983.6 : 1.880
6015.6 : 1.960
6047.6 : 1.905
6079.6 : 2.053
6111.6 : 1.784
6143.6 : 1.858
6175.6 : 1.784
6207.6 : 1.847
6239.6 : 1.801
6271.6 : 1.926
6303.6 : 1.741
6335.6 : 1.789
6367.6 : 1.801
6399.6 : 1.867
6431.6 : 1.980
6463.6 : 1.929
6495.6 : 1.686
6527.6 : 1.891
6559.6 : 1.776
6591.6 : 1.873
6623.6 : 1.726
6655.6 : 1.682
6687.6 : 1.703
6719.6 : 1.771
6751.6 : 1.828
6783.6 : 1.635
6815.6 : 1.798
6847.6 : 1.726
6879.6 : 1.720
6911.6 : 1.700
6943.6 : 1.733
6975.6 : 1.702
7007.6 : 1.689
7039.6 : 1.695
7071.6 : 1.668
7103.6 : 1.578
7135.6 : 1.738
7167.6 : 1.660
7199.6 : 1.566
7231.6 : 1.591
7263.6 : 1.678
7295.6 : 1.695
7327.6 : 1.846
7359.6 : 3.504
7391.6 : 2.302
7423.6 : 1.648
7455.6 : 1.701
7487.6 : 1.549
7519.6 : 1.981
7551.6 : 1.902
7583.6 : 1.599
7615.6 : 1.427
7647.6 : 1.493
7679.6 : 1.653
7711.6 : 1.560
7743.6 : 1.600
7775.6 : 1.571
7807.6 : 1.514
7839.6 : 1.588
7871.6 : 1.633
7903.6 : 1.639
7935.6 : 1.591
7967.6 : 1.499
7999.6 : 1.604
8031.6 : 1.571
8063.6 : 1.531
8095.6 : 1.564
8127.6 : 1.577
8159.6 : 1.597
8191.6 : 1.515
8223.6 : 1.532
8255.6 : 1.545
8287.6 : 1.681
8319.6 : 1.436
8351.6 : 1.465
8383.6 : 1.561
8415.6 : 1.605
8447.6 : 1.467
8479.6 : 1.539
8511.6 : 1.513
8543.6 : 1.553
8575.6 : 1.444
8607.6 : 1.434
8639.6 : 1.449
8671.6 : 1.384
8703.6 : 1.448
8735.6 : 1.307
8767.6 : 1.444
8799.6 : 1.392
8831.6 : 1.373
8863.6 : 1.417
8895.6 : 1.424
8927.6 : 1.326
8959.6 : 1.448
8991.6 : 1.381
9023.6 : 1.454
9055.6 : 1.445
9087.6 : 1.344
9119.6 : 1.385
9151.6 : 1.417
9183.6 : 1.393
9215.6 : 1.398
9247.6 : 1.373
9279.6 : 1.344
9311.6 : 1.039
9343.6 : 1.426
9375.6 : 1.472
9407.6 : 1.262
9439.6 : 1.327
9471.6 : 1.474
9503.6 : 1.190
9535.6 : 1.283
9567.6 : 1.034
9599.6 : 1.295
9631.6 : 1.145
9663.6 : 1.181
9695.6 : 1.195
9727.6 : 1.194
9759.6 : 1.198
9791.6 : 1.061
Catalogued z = 0.12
